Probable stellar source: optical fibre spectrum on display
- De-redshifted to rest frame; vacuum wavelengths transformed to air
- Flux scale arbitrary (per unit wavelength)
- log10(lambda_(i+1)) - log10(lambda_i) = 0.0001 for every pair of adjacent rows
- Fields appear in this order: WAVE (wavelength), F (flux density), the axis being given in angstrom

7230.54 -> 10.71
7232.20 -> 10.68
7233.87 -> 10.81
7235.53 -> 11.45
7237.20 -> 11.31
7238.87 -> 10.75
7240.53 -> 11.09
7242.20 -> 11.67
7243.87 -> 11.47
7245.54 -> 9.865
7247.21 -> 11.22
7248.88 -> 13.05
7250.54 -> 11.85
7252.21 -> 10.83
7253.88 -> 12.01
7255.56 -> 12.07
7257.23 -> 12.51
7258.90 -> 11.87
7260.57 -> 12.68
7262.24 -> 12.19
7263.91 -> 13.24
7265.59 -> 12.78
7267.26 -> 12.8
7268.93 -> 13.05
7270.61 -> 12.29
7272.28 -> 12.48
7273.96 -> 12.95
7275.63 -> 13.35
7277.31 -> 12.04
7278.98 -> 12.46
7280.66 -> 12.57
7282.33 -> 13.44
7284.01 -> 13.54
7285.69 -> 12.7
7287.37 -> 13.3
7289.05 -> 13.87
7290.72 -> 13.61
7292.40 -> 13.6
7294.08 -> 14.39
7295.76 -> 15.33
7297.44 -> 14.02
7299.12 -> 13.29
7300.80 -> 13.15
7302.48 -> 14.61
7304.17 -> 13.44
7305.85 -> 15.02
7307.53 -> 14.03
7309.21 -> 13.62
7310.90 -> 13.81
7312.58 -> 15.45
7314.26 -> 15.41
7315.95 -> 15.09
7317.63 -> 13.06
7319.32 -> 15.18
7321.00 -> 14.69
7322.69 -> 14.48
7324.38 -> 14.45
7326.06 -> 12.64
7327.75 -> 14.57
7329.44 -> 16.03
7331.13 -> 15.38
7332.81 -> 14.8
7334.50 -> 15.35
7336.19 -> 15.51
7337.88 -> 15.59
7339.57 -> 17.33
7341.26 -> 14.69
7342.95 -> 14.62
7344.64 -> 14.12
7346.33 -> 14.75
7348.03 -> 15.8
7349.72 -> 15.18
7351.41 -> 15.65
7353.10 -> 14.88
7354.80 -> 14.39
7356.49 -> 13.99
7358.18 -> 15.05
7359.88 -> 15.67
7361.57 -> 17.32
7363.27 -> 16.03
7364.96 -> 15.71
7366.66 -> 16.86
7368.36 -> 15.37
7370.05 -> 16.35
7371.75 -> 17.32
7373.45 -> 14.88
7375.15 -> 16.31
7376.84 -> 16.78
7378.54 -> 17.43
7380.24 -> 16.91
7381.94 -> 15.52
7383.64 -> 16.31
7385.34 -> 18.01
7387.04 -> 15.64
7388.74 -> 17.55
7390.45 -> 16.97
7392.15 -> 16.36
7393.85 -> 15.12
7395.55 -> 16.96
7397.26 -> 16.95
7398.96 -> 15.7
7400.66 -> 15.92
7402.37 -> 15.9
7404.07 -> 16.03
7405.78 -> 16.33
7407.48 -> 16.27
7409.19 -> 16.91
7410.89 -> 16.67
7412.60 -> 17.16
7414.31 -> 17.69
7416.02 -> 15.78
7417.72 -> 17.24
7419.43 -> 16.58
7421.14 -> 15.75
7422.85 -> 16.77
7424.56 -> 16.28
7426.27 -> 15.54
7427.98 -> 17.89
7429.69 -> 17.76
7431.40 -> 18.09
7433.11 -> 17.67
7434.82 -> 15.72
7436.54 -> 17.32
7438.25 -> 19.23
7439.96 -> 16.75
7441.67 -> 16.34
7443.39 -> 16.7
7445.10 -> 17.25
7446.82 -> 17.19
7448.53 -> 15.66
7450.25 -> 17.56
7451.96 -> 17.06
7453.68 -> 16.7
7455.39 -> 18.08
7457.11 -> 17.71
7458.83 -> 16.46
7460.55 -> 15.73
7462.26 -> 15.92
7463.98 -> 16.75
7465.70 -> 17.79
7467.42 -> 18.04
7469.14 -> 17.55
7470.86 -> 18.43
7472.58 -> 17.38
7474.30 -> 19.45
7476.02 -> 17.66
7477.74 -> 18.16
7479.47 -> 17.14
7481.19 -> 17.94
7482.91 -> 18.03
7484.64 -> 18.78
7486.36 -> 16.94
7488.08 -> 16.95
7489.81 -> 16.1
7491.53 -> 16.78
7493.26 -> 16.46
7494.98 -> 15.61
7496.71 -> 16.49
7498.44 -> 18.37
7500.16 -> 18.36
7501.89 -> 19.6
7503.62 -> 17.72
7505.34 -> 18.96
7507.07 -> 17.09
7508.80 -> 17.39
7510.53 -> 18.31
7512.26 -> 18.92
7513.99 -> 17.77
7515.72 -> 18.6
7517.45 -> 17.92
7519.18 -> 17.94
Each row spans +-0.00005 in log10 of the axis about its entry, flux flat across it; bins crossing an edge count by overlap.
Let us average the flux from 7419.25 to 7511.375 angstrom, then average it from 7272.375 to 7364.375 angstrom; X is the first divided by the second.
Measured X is 1.20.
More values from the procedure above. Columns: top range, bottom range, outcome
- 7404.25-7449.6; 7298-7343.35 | 1.15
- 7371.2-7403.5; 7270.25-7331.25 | 1.19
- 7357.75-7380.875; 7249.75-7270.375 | 1.32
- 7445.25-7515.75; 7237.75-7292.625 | 1.41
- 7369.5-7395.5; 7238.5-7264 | 1.41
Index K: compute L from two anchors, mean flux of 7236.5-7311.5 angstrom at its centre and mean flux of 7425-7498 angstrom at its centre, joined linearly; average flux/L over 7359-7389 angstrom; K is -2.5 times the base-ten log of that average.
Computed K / -0.09 mag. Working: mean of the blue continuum 12.8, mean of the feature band 16.4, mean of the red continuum 17.2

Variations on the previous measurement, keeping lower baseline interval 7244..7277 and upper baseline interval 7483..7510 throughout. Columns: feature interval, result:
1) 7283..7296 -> -0.07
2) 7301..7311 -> -0.06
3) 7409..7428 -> -0.06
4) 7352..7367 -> -0.08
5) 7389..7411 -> -0.07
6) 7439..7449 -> -0.03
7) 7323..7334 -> -0.07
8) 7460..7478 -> -0.04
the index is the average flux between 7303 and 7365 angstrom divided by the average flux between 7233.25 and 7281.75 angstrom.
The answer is 1.2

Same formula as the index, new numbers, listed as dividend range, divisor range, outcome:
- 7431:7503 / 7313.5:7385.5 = 1.12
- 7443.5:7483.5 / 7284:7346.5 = 1.20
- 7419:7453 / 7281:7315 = 1.21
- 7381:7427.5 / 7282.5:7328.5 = 1.17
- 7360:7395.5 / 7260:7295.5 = 1.26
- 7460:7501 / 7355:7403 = 1.07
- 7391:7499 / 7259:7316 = 1.26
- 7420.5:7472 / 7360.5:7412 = 1.04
